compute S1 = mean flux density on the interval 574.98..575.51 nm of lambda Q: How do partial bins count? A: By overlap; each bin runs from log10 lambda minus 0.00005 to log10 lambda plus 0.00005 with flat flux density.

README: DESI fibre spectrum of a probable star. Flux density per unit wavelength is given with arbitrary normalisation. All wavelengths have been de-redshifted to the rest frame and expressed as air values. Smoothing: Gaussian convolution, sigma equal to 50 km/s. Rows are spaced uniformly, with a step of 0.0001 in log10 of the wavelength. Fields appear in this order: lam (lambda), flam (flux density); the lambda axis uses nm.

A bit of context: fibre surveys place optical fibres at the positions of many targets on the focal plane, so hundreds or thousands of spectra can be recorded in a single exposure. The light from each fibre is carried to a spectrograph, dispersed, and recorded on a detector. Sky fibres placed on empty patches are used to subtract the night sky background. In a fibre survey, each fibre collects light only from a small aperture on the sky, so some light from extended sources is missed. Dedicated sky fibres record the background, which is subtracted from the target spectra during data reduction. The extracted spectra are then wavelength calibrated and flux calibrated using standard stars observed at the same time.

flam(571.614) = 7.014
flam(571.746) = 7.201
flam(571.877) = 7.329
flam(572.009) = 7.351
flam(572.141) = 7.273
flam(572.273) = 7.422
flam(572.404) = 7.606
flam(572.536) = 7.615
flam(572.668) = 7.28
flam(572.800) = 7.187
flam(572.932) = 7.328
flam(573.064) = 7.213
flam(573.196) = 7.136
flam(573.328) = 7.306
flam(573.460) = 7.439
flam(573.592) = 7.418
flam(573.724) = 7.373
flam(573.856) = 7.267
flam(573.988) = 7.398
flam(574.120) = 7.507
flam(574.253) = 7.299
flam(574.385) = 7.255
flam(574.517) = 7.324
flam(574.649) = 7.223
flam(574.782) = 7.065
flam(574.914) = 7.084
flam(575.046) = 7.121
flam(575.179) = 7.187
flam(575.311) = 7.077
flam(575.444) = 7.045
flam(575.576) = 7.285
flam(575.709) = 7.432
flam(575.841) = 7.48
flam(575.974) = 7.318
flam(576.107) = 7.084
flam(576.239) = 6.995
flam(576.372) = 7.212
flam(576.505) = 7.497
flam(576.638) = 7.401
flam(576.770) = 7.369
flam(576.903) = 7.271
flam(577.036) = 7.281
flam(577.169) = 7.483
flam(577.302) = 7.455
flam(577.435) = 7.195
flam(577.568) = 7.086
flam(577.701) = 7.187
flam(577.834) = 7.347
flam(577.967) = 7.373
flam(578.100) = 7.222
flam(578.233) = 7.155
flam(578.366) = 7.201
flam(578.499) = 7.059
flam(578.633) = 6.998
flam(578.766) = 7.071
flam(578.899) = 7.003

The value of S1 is 7.11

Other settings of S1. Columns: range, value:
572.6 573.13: 7.25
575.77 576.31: 7.22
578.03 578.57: 7.16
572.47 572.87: 7.35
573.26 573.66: 7.39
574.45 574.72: 7.27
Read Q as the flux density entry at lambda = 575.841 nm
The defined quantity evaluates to 7.48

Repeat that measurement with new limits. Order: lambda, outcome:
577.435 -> 7.195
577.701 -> 7.187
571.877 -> 7.329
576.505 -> 7.497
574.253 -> 7.299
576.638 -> 7.401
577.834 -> 7.347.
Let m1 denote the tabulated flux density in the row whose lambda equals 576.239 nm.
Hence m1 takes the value 6.995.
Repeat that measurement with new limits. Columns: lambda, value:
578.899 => 7.003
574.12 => 7.507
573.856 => 7.267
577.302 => 7.455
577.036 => 7.281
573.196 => 7.136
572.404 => 7.606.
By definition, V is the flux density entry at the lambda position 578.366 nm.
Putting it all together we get 7.201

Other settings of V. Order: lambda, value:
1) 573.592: 7.418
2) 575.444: 7.045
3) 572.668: 7.28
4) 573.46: 7.439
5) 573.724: 7.373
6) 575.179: 7.187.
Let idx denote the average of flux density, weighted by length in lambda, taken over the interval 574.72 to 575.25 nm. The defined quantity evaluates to 7.12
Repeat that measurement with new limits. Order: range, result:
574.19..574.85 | 7.24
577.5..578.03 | 7.25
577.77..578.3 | 7.28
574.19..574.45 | 7.28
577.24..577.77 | 7.23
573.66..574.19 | 7.38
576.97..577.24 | 7.38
